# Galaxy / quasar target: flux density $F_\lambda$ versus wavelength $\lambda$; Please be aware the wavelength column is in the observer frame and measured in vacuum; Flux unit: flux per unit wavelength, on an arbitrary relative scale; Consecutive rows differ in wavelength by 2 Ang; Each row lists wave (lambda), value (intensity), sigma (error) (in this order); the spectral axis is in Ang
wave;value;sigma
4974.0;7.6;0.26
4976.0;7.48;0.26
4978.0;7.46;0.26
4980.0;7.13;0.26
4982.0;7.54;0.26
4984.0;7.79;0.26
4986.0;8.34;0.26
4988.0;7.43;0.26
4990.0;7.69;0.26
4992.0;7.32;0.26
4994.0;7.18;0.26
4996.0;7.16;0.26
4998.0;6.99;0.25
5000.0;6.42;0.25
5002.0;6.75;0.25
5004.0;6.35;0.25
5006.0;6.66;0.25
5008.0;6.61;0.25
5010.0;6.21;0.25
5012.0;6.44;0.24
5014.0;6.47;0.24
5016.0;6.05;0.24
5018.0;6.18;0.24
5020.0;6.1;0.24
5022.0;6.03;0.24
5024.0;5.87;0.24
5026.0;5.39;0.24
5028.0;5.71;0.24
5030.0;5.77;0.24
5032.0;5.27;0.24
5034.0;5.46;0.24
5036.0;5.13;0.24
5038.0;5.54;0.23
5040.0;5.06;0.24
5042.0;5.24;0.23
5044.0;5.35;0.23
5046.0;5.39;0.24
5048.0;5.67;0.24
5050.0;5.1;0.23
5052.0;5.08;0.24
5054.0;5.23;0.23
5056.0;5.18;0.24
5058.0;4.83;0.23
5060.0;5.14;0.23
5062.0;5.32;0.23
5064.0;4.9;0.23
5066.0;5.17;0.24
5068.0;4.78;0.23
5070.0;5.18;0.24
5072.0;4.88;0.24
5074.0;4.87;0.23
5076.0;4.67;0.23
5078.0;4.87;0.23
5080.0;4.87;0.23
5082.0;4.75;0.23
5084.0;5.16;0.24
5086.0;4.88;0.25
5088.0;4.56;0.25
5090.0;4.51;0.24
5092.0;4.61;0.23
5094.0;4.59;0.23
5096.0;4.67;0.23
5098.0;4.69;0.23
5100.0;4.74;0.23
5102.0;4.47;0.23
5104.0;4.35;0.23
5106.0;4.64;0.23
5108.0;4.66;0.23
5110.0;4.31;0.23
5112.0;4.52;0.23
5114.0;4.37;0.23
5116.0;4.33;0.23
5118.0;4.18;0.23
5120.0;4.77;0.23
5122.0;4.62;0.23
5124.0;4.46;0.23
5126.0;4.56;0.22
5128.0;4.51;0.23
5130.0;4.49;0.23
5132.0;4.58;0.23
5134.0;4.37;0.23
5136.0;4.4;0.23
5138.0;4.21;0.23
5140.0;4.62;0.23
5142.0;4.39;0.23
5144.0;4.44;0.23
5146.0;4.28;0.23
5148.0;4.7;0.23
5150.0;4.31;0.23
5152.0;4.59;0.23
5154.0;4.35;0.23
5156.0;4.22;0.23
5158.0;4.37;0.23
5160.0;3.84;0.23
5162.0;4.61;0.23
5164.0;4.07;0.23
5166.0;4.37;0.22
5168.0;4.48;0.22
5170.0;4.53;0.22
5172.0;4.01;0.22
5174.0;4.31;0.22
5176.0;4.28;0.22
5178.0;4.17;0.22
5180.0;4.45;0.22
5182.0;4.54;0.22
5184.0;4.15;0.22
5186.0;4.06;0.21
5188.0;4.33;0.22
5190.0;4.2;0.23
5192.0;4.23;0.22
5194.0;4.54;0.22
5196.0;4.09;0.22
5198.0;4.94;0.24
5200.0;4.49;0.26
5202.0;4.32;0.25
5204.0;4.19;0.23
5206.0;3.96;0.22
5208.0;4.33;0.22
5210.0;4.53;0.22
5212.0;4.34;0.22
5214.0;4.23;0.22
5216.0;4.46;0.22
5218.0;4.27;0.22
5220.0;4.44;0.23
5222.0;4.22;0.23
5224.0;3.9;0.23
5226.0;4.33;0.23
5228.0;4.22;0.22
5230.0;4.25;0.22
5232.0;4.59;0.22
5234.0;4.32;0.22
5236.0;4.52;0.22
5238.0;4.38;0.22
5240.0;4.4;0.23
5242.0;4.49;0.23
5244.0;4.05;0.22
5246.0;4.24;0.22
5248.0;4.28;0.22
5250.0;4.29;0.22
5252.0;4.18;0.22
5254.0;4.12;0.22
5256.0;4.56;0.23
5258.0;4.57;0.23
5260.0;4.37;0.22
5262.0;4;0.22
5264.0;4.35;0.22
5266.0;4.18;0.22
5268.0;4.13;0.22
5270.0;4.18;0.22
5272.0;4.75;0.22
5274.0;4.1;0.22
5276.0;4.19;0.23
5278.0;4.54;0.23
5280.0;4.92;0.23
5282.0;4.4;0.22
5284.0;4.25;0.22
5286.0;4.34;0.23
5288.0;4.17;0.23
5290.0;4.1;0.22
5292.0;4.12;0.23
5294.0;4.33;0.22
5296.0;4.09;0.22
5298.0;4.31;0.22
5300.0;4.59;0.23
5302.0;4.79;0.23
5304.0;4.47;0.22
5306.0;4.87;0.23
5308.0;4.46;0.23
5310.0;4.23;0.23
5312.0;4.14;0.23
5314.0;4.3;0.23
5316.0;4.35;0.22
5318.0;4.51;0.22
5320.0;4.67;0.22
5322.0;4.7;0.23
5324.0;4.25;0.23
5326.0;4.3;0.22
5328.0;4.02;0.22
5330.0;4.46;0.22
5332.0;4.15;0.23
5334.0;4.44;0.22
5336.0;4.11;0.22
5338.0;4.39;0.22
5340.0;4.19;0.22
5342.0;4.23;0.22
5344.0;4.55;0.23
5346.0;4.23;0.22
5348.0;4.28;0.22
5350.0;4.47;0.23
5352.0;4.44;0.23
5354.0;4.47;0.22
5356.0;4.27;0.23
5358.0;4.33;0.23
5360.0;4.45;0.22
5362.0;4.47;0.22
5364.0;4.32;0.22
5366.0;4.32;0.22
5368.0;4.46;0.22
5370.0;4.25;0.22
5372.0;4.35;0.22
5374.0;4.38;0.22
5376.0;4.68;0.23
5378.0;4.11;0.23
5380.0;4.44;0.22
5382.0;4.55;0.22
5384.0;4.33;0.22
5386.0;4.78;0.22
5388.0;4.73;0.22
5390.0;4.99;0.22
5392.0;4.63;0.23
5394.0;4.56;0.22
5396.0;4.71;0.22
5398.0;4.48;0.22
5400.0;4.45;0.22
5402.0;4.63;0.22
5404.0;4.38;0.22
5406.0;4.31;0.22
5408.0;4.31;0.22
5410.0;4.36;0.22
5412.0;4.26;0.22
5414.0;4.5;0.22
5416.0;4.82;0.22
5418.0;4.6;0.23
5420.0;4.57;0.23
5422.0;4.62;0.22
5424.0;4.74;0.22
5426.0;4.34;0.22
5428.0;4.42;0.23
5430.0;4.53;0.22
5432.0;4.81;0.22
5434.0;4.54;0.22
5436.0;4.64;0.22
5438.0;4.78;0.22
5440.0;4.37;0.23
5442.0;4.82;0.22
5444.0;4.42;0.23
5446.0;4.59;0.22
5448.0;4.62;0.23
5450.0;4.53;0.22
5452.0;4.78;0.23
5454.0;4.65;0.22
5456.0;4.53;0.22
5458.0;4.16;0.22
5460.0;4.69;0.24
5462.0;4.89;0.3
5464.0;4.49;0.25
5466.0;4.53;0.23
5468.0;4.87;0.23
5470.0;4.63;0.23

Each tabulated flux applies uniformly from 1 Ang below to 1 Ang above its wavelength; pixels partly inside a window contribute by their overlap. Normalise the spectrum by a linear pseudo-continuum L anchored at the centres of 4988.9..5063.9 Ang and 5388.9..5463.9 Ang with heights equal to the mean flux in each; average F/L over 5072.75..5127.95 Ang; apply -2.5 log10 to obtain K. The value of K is 0.223 mag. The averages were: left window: 5.92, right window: 4.57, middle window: 4.62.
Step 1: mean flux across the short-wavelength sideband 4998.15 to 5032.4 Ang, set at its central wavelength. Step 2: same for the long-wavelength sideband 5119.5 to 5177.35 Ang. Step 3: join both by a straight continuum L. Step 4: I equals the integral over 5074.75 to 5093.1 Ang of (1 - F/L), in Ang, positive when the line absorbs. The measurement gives 1.7 Ang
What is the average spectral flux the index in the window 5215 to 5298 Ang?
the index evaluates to 4.31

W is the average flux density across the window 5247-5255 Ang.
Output 4.22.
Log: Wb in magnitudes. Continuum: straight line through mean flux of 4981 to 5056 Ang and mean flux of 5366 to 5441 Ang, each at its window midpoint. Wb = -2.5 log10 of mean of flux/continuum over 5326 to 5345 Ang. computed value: 0.13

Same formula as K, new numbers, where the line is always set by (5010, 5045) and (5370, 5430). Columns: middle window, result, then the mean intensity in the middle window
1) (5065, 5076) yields 0.131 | 4.95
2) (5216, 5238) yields 0.176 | 4.32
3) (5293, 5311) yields 0.087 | 4.46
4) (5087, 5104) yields 0.197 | 4.59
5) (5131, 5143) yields 0.209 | 4.43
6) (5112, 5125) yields 0.213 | 4.46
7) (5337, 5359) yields 0.080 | 4.35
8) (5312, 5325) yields 0.080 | 4.44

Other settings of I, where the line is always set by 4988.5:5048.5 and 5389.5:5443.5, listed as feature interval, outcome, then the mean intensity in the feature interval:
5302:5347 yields 5.00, 4.37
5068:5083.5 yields 2.70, 4.87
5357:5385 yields 2.05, 4.39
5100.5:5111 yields 2.34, 4.5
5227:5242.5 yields 2.59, 4.39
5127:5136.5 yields 2.02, 4.47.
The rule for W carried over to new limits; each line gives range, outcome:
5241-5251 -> 4.27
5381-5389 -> 4.6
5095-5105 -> 4.58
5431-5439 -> 4.69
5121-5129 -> 4.54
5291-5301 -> 4.29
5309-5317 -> 4.25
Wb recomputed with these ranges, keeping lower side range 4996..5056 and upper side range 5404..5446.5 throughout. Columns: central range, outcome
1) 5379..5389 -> 0.02 mag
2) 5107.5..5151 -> 0.23 mag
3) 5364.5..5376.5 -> 0.08 mag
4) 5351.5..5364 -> 0.09 mag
